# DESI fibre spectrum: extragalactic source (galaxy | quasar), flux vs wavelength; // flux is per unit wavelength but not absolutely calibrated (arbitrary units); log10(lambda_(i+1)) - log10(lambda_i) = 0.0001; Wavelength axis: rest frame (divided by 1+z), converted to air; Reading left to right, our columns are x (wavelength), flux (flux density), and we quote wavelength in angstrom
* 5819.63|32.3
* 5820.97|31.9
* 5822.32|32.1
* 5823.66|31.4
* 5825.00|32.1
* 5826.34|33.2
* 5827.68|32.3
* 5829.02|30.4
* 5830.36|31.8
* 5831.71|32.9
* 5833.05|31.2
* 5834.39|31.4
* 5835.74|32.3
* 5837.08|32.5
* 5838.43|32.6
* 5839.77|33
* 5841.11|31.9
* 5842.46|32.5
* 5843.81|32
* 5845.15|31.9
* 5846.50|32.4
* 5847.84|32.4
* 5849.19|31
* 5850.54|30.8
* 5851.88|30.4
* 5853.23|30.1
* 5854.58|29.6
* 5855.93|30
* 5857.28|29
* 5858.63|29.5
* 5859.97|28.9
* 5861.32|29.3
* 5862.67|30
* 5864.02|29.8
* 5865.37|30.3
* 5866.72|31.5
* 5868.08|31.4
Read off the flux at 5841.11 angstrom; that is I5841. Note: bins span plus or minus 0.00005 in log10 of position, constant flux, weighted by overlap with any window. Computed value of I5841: 31.9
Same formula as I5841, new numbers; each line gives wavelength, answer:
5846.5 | 32.4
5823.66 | 31.4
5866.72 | 31.5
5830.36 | 31.8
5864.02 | 29.8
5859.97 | 28.9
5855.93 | 30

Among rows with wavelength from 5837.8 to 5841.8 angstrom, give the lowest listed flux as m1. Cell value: 31.9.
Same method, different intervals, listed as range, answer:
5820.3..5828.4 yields 31.4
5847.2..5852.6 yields 30.4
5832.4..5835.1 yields 31.2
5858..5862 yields 28.9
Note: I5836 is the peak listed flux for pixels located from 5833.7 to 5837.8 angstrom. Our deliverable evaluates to 32.5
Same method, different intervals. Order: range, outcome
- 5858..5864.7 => 30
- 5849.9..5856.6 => 30.8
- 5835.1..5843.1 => 33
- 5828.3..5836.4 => 32.9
